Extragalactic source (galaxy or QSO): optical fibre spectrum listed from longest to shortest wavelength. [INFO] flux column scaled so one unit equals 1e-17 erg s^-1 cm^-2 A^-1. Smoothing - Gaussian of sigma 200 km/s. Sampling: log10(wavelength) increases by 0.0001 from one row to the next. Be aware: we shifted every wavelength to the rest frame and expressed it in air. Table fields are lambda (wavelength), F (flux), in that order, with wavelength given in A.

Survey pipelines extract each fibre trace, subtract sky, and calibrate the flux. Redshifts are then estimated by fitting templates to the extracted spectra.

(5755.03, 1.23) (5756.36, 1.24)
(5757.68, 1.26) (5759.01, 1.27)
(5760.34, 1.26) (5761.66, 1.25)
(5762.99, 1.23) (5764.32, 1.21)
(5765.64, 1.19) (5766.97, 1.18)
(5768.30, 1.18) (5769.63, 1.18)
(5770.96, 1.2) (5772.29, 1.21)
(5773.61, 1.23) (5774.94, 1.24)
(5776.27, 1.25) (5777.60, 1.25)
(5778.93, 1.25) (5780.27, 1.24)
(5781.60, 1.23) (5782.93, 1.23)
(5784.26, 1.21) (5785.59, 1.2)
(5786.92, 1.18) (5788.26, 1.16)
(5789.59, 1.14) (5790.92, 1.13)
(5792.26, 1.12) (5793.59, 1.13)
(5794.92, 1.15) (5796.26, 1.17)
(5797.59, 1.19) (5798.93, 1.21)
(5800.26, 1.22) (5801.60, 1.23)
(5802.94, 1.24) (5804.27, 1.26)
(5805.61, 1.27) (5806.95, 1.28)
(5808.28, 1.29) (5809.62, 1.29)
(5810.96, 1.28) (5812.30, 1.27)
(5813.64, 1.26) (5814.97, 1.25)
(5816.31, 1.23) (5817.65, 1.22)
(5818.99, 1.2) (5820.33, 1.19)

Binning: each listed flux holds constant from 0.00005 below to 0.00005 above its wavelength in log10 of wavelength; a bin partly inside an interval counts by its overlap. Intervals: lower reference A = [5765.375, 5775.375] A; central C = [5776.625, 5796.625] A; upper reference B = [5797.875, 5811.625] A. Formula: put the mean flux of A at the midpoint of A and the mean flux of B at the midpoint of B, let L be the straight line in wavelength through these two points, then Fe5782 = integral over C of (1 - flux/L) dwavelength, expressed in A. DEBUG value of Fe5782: 0.6 A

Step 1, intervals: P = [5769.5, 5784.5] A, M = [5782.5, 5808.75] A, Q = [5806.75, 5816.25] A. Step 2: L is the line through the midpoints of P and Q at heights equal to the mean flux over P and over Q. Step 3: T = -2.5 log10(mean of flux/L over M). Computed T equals 0.05 mag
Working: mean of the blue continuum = 1.23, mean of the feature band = 1.2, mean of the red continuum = 1.27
